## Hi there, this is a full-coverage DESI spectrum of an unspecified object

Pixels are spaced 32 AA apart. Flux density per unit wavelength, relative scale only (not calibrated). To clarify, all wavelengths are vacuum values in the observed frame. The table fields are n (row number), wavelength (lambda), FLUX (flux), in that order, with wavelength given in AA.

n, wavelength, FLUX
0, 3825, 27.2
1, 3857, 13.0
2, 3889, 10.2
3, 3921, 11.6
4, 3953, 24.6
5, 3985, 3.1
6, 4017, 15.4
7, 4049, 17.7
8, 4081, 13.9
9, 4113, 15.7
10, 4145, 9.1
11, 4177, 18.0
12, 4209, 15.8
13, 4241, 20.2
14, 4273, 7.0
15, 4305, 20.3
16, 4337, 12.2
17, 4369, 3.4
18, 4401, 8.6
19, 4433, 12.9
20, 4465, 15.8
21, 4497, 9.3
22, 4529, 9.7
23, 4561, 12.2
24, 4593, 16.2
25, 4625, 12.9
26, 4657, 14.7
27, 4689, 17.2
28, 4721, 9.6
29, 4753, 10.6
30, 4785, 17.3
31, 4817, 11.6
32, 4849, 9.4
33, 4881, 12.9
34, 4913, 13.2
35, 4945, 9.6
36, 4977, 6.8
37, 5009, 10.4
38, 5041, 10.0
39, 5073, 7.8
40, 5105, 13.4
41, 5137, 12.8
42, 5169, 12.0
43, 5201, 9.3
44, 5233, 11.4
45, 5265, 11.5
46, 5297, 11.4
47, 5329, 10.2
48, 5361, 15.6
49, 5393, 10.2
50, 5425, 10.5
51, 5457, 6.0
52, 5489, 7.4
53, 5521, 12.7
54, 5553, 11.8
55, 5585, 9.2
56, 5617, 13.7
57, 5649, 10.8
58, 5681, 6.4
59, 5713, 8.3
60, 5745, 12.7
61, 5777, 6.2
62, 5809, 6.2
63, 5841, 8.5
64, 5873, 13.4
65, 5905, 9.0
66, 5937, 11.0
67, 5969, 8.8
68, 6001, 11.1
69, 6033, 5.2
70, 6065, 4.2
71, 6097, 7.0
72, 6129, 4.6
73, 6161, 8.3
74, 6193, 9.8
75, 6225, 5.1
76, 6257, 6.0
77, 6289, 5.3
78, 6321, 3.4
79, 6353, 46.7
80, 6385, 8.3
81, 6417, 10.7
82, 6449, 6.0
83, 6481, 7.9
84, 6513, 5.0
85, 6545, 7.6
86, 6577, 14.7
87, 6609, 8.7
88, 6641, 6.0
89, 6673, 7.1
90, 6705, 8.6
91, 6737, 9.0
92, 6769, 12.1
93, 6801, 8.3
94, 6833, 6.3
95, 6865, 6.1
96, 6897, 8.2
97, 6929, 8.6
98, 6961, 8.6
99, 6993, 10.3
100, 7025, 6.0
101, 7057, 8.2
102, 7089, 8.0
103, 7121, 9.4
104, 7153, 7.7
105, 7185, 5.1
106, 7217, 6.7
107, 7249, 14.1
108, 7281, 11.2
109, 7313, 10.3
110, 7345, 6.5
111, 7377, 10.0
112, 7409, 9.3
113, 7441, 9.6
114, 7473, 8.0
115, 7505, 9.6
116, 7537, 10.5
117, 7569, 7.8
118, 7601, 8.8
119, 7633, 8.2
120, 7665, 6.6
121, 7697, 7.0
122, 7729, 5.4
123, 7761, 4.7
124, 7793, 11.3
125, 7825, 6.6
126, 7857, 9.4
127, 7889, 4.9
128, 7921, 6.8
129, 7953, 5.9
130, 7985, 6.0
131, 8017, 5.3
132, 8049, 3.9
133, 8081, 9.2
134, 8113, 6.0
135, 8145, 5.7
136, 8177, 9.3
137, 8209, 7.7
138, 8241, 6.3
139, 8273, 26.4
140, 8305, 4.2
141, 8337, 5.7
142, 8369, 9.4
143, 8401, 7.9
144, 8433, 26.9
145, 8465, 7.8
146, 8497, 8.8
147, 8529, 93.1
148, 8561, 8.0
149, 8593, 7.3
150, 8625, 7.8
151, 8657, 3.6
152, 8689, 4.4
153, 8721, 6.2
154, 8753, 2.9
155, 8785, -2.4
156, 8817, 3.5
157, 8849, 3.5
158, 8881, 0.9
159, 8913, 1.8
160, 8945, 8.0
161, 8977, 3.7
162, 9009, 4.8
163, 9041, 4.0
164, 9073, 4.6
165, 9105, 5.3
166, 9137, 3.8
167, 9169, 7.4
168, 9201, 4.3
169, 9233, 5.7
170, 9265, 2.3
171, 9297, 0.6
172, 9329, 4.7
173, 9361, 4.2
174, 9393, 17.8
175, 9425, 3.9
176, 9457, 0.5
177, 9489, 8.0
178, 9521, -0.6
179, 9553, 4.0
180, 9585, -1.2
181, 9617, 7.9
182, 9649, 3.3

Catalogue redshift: 0.70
